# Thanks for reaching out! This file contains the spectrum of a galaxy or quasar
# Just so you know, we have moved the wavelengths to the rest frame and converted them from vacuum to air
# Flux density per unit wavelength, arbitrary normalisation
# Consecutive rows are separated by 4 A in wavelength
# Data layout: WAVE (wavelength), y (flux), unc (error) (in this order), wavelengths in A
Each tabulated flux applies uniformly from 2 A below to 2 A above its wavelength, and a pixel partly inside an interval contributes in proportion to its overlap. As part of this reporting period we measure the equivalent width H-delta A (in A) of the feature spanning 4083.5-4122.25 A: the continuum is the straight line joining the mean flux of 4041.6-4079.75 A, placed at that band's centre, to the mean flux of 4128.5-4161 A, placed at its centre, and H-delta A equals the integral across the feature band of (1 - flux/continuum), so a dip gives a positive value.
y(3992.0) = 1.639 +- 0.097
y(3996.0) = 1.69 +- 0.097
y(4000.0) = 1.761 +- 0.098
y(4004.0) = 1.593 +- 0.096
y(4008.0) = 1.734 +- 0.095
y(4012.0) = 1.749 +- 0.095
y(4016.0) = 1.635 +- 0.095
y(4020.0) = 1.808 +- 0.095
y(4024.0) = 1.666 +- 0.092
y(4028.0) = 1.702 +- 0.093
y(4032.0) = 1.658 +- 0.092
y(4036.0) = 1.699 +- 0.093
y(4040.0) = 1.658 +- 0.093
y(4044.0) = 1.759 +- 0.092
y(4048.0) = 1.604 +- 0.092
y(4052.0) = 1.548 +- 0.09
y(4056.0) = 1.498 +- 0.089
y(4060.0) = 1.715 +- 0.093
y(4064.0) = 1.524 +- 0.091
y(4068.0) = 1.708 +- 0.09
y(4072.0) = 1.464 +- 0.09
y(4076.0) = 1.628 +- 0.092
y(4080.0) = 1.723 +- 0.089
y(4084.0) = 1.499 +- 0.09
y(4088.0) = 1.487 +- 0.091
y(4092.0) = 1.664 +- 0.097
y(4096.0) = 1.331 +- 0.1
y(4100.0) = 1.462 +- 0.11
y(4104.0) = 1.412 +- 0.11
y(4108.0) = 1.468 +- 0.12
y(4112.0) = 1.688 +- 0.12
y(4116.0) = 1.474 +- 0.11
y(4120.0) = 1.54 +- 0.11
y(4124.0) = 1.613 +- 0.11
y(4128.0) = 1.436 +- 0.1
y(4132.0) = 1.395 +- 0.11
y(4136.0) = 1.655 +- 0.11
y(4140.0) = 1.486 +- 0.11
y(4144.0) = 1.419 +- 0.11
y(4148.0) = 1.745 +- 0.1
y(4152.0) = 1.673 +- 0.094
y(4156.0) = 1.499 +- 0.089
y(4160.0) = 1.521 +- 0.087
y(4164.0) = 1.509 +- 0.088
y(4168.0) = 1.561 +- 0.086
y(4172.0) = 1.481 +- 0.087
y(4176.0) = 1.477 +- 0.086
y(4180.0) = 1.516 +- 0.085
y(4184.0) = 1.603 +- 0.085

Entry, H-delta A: 1.8 A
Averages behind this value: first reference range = 1.61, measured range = 1.5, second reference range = 1.54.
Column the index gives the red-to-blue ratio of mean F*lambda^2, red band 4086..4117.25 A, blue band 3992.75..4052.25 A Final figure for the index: 0.9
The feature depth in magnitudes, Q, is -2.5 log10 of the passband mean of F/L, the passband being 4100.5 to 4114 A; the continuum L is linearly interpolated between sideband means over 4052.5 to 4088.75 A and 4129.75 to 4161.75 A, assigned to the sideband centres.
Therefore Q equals 0.04 mag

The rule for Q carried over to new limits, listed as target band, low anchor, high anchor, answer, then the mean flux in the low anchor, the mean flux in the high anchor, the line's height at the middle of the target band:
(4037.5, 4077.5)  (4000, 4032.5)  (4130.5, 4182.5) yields 0.026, 1.7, 1.54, 1.65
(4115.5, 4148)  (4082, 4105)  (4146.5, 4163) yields 0.025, 1.48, 1.6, 1.55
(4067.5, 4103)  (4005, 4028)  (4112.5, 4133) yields 0.028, 1.71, 1.51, 1.58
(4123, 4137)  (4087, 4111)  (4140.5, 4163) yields 0.014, 1.48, 1.56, 1.53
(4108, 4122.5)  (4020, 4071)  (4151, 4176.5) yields 0.016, 1.65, 1.53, 1.58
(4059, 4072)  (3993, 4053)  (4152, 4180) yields 0.014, 1.69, 1.52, 1.64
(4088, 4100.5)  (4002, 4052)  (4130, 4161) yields 0.084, 1.68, 1.55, 1.61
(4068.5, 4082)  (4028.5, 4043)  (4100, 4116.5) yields -0.020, 1.68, 1.51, 1.59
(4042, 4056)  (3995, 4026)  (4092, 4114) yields -0.001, 1.7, 1.49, 1.62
